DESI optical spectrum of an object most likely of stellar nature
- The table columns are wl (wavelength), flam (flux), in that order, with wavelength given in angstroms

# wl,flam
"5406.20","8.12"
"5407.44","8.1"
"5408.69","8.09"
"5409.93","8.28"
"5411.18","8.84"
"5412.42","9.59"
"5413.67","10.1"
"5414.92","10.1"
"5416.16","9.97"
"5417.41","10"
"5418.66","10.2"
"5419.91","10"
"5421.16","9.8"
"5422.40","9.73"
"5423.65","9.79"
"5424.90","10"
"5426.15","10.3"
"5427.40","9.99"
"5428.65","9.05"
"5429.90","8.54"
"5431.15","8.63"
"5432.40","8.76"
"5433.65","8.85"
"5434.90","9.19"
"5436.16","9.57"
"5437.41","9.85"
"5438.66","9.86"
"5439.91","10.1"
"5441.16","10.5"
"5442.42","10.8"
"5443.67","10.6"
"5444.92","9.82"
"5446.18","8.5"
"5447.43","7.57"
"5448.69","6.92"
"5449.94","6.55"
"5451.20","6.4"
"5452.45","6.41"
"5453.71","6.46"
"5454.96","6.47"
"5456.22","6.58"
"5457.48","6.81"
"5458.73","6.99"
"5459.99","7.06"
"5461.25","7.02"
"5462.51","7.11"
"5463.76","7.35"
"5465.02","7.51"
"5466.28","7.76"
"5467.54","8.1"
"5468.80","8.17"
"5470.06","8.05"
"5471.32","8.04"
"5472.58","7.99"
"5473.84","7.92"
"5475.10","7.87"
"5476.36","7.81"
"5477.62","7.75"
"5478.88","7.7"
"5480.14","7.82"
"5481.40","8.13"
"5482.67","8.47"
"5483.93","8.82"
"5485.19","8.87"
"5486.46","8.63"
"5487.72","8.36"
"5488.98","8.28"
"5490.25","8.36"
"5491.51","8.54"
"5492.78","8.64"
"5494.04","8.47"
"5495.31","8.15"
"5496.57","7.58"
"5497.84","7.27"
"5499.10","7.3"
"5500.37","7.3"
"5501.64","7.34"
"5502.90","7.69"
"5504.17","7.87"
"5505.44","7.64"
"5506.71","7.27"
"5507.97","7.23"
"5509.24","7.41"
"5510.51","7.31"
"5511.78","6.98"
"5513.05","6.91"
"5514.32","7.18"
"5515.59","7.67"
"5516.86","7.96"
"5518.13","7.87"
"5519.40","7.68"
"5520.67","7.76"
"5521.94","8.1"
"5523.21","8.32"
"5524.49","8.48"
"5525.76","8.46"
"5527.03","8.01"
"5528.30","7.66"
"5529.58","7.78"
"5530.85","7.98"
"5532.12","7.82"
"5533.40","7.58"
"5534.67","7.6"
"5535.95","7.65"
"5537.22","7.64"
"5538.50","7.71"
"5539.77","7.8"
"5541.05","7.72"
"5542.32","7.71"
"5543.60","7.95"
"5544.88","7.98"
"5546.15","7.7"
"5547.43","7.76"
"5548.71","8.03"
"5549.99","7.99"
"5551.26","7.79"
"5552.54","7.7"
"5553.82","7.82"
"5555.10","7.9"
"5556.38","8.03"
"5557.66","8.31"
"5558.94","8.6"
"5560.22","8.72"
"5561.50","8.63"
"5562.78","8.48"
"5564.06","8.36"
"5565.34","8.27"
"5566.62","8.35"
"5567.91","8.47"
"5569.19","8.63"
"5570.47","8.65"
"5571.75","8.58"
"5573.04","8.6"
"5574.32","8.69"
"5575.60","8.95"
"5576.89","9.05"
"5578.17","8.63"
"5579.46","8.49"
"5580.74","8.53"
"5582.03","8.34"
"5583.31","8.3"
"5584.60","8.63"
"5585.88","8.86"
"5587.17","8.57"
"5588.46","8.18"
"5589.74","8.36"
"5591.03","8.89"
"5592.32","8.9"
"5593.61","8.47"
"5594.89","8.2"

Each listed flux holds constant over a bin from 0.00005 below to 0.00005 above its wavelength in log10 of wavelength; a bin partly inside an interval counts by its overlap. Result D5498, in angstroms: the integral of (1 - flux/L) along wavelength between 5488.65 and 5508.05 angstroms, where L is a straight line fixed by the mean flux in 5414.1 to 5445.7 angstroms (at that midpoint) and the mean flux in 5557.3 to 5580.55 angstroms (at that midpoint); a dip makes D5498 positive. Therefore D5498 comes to 2.88 angstroms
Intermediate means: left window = 9.76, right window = 8.58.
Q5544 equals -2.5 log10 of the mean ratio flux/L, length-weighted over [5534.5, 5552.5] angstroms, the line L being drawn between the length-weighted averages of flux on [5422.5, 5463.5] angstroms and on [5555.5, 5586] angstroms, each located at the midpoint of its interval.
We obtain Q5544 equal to 0.10 mag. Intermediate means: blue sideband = 8.47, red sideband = 8.54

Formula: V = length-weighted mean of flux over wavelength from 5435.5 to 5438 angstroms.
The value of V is 9.68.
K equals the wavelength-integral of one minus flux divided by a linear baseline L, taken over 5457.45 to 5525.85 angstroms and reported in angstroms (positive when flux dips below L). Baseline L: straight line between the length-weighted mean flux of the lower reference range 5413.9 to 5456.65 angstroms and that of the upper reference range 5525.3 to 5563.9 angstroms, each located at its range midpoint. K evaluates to 5.31 angstroms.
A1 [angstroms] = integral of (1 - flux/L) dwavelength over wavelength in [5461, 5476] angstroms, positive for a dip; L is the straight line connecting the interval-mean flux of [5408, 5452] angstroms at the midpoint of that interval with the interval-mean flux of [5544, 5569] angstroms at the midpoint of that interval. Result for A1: 2.0 angstroms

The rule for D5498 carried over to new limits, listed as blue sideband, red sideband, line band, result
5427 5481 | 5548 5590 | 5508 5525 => 1.3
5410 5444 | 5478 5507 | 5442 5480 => 5.0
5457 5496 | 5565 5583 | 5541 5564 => 1.1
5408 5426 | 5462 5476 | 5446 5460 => 2.6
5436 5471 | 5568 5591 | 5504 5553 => 3.7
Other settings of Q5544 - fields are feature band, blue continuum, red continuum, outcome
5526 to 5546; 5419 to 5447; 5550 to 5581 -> 0.12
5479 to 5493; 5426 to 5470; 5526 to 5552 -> -0.04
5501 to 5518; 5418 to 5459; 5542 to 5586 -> 0.15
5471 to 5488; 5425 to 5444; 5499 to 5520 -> 0.02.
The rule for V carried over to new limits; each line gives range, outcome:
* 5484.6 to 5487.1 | 8.73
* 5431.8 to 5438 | 9.24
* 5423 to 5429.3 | 9.81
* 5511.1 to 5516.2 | 7.18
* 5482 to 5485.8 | 8.71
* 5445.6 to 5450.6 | 7.37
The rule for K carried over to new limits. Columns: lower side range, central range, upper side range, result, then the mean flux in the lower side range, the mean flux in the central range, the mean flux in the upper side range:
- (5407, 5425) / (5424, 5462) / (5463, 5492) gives 1.9 angstroms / 9.51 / 8.47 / 8.1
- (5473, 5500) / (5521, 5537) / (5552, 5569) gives 0.5 angstroms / 8.12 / 7.94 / 8.29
